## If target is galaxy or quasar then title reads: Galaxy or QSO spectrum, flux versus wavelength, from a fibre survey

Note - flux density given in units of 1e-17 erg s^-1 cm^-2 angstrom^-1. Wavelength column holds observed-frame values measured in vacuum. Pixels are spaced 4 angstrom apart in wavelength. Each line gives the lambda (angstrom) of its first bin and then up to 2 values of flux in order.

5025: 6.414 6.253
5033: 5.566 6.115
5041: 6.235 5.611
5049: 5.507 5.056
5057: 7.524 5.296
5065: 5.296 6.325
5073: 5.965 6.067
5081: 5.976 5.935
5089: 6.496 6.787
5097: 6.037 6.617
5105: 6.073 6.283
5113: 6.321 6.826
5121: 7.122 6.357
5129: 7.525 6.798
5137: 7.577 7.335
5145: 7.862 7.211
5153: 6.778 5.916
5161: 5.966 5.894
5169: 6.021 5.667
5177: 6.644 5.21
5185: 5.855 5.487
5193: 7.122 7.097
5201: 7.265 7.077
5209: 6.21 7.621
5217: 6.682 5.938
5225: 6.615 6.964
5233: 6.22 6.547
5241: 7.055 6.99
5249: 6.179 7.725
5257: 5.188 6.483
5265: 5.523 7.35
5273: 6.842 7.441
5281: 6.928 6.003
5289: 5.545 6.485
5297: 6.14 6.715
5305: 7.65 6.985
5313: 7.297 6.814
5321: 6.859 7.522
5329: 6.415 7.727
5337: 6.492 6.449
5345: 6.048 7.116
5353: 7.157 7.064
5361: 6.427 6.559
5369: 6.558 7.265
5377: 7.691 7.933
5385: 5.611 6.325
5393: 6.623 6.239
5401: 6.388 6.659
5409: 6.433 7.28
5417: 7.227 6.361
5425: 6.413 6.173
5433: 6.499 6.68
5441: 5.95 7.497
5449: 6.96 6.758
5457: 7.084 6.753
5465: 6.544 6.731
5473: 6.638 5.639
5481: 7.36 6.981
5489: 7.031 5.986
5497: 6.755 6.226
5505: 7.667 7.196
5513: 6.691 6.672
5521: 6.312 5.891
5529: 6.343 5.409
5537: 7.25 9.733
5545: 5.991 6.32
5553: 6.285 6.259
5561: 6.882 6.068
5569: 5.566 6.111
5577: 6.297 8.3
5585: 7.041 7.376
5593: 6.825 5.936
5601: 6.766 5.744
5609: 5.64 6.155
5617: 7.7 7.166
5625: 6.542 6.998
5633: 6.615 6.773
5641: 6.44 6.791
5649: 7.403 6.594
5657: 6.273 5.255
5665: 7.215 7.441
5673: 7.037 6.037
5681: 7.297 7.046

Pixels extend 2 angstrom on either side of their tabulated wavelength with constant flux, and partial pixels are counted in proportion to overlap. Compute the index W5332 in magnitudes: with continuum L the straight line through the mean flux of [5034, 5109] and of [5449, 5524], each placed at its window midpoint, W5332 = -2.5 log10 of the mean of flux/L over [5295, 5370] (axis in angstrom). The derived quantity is -0.06 mag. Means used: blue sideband 6.05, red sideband 6.72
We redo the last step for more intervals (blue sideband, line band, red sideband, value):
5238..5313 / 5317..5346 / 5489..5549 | -0.03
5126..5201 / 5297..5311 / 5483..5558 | -0.06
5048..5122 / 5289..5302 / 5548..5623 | 0.01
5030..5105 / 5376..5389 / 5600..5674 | -0.09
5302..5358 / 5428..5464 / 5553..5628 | 0.01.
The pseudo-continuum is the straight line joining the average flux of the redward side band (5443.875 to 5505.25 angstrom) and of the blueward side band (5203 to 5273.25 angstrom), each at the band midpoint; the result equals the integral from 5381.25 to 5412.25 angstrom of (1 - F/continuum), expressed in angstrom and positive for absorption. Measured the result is 1.2 angstrom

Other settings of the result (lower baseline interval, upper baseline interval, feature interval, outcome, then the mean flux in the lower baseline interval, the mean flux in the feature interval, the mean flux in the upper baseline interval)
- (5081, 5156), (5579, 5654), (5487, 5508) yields 0.1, 6.74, 6.76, 6.78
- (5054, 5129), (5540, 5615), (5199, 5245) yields -2.7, 6.31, 6.76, 6.55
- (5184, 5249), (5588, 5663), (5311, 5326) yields -1.0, 6.67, 7.1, 6.57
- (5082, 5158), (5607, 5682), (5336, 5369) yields 0.3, 6.73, 6.66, 6.7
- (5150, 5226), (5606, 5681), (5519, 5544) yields -0.7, 6.38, 6.79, 6.68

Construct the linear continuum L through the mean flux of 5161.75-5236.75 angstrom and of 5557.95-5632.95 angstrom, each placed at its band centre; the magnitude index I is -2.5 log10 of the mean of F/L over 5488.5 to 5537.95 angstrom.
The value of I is 0.00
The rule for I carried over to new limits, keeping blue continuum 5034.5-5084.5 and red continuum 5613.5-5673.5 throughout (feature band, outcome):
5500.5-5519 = -0.06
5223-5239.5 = -0.07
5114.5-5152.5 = -0.19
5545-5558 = 0.07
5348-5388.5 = -0.09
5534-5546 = -0.15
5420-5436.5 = 0.01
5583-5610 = 0.04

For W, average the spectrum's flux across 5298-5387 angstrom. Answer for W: 6.92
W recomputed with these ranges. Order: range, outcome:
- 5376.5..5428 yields 6.67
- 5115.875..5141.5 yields 7.07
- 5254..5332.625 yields 6.68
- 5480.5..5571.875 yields 6.63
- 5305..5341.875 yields 7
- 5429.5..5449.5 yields 6.66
